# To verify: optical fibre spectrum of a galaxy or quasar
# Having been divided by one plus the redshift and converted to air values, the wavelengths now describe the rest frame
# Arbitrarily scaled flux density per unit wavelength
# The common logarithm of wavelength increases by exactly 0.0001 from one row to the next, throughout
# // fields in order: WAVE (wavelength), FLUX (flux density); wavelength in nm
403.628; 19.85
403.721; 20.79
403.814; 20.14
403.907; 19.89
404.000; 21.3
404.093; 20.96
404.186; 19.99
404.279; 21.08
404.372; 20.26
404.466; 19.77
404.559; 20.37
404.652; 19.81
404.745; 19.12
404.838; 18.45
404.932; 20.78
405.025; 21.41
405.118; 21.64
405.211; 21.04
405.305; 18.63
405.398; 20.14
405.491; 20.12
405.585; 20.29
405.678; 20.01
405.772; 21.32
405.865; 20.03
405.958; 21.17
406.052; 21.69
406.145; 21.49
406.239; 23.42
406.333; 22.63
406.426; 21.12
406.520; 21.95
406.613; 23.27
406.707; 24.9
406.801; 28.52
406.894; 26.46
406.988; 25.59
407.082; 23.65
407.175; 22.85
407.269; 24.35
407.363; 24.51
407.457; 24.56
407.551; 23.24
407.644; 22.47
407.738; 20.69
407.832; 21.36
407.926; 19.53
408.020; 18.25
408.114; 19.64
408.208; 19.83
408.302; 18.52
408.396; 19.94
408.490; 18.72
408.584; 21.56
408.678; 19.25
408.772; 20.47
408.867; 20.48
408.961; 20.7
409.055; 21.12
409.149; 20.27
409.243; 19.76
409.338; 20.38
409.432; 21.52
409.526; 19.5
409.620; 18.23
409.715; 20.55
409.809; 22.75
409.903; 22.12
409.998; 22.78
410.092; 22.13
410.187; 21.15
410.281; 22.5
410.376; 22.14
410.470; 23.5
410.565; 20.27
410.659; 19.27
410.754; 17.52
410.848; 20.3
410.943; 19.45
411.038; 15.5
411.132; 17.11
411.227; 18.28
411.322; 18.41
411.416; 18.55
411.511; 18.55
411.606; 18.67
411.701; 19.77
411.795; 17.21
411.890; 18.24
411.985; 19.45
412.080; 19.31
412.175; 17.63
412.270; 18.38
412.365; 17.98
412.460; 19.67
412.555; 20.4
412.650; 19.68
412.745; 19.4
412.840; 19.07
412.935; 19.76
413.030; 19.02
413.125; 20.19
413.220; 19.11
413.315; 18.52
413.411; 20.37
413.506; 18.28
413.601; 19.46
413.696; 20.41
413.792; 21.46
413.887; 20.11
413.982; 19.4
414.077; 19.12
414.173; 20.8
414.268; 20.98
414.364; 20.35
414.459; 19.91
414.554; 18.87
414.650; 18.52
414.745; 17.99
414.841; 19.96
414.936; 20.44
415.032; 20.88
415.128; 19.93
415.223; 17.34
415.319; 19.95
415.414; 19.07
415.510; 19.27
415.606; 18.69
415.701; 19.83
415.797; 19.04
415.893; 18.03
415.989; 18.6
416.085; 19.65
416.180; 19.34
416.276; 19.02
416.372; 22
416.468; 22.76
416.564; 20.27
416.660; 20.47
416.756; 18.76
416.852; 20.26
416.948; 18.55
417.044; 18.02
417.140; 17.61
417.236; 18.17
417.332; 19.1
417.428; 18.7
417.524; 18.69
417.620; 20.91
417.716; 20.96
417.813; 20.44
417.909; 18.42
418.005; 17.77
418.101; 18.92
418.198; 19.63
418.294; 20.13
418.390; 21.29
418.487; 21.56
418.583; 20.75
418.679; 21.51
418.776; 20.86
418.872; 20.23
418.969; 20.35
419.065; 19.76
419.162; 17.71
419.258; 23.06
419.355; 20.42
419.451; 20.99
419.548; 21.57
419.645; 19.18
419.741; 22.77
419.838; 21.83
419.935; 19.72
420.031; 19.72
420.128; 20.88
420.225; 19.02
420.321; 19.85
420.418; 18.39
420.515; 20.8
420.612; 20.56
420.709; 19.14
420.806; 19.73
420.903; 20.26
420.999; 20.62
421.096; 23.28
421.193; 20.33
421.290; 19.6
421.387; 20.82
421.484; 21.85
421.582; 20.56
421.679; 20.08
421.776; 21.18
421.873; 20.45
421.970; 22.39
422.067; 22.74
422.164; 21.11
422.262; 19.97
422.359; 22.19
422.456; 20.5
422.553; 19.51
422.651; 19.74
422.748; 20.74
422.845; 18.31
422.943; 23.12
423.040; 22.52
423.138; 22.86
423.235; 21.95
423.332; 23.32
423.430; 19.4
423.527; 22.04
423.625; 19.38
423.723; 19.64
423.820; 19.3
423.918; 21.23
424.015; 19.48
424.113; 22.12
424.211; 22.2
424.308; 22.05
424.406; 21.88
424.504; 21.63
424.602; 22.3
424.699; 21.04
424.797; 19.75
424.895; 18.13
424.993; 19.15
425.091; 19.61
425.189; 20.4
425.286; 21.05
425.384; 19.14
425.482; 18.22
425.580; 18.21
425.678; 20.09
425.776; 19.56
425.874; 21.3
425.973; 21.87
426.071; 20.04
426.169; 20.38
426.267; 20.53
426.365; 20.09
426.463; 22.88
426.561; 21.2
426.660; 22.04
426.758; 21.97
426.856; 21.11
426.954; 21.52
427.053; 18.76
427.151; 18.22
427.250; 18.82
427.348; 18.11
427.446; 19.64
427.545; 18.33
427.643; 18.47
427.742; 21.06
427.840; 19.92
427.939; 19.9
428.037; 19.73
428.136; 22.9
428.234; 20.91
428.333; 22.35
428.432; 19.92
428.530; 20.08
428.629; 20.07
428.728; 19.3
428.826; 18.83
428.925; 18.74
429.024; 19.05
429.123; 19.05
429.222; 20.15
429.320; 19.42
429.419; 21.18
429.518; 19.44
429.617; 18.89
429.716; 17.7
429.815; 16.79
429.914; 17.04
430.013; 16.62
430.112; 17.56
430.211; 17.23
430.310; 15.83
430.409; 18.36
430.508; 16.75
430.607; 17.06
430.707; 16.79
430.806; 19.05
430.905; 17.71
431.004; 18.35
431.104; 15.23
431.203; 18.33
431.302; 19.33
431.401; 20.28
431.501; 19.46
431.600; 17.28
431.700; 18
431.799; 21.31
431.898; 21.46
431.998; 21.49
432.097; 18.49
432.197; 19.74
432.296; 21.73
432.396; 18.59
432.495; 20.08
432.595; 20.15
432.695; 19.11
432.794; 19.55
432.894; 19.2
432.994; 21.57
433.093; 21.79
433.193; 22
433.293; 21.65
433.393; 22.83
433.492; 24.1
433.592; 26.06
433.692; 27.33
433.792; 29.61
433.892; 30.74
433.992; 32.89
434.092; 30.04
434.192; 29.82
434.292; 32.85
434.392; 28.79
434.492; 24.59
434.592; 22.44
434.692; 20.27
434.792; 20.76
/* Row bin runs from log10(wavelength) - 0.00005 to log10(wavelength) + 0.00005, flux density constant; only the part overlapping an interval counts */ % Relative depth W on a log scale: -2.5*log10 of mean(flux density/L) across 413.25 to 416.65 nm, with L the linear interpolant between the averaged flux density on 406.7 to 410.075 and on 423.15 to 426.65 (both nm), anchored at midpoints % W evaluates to 0.08 mag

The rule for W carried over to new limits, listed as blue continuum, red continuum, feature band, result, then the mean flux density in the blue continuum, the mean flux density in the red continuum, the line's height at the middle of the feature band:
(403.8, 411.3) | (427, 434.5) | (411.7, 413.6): 0.10 mag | 21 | 20.6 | 20.9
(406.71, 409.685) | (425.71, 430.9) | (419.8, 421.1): 0.01 mag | 21.5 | 19.5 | 20.3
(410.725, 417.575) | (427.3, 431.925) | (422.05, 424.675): -0.11 mag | 19.2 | 18.9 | 19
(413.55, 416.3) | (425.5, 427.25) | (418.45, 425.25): -0.03 mag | 19.5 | 20.5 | 20.1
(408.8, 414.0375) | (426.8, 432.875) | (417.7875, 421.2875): -0.05 mag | 19.7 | 19.1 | 19.5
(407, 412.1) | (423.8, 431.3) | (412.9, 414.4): 0.02 mag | 20.4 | 19.6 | 20.2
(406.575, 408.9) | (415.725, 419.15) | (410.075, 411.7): 0.09 mag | 22.1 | 19.7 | 21.3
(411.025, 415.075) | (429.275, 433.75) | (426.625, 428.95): -0.03 mag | 19.2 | 19.5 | 19.5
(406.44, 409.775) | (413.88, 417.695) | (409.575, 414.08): 0.05 mag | 21.6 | 19.5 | 20.6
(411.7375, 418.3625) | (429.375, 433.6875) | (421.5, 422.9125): -0.07 mag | 19.4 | 19.4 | 19.4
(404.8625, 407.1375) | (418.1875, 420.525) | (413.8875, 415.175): 0.07 mag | 22.1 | 20.5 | 21.1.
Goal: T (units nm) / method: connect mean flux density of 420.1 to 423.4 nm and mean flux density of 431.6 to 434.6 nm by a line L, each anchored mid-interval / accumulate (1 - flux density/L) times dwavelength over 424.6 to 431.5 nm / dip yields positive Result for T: 0.90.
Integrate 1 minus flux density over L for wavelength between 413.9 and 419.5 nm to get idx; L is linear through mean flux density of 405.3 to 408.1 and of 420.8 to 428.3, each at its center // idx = 0.43 nm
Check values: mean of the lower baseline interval 22.3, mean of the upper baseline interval 20.6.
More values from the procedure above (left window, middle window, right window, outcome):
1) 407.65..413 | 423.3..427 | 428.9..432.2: -0.36 nm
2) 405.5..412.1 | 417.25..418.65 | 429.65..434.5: 0.08 nm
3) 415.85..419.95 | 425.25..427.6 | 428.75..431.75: -0.17 nm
